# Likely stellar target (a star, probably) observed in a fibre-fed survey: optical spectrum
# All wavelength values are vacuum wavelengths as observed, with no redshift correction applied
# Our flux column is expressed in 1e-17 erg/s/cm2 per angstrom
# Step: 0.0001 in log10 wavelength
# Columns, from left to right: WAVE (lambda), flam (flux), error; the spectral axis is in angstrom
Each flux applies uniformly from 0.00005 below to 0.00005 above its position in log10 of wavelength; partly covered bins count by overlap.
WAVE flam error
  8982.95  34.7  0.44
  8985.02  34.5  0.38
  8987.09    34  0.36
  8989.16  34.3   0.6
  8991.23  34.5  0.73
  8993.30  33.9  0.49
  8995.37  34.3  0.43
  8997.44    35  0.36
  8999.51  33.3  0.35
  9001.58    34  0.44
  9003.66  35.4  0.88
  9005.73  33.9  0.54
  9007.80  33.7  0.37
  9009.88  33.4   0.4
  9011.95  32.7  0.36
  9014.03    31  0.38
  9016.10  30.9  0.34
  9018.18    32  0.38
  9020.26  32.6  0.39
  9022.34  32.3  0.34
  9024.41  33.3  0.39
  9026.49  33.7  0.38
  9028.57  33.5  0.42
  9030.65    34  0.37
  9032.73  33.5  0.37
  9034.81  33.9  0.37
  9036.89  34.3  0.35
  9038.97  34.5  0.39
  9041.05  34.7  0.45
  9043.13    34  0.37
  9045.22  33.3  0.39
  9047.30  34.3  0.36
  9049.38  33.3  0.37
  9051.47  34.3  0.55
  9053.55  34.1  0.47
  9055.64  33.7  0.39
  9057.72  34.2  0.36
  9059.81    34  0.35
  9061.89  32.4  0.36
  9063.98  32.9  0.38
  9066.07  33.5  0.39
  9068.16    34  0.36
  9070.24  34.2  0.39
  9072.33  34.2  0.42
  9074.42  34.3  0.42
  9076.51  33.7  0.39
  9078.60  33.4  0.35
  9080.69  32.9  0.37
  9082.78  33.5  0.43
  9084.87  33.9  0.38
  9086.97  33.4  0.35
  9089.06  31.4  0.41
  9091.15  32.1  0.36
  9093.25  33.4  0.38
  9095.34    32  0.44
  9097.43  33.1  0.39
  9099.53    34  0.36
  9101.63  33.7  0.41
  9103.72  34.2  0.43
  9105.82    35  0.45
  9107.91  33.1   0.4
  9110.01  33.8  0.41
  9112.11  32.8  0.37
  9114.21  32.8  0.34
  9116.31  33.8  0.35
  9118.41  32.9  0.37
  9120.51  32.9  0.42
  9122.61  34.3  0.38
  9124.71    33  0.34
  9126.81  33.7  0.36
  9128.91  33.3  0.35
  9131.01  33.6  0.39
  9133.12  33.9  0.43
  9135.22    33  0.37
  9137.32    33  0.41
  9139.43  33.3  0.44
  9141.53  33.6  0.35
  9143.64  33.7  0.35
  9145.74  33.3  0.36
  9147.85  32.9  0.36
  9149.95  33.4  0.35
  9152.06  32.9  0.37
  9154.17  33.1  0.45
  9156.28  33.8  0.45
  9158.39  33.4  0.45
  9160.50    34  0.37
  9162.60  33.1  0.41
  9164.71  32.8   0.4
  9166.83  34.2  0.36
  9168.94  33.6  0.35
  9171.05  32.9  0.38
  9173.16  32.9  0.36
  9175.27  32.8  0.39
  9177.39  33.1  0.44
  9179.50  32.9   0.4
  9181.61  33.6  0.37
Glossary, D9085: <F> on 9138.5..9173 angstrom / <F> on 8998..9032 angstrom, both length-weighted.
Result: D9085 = 1.01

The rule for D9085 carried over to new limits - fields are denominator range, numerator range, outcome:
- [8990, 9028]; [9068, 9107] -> 1.00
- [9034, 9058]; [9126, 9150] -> 0.98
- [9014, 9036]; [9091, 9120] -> 1.01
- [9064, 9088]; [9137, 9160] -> 0.99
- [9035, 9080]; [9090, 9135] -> 0.99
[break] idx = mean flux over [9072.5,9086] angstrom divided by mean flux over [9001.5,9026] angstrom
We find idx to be 1.02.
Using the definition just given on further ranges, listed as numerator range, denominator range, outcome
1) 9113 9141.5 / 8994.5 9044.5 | 1.00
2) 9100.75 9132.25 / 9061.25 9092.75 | 1.01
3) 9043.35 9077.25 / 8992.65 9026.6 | 1.02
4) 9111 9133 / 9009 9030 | 1.02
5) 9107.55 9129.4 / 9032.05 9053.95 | 0.98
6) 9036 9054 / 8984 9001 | 1.00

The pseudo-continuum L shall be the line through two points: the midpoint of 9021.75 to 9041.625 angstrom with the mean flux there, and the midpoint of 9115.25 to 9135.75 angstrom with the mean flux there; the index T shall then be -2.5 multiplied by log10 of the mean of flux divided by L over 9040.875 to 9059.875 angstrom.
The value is -0.01 mag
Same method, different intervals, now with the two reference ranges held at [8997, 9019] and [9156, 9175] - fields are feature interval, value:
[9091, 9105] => 0.000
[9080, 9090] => 0.008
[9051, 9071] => -0.015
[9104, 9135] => -0.006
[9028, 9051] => -0.024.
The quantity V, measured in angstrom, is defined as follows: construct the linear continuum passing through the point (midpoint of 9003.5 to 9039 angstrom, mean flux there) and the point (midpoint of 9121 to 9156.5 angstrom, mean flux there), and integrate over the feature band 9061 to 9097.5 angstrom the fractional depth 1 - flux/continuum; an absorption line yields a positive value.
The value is 0.0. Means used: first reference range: 33.2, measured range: 33.2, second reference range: 33.4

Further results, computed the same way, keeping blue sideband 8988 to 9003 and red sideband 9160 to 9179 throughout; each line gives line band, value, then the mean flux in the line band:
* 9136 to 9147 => 0.01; 33.4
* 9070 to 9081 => -0.01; 33.8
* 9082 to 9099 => 0.41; 32.9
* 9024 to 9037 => 0.11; 33.7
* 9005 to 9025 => 0.92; 32.5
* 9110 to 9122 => 0.14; 33.1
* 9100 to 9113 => -0.08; 33.8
